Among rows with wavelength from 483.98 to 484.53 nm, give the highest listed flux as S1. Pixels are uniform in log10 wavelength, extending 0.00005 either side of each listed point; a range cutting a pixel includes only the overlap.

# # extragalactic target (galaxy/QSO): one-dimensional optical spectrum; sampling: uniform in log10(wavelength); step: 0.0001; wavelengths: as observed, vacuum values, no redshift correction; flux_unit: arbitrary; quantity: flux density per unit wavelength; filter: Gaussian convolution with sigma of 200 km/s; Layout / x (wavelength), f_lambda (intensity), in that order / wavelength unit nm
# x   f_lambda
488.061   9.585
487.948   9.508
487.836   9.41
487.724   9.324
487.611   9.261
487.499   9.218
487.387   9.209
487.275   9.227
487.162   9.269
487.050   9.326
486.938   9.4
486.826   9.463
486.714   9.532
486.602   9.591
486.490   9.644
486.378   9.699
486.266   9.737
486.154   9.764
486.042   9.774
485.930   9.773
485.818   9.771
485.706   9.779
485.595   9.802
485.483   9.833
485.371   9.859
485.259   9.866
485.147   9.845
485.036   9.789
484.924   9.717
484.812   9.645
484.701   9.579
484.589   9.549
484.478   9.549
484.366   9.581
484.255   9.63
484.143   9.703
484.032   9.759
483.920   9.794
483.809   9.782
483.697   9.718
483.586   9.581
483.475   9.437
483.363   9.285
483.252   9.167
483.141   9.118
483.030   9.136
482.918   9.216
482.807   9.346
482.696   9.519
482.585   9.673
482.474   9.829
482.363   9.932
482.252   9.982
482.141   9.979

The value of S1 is 9.759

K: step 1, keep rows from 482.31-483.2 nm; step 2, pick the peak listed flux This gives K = 9.932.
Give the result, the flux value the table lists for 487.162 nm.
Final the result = 9.269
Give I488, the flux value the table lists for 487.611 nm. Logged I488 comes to 9.261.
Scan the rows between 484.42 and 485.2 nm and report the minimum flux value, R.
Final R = 9.549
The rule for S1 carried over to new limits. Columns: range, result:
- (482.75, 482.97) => 9.346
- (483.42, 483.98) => 9.794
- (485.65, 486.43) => 9.779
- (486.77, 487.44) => 9.463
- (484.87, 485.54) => 9.866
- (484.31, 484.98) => 9.717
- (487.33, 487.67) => 9.261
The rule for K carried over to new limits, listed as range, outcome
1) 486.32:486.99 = 9.699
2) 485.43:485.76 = 9.833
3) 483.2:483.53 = 9.437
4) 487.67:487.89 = 9.41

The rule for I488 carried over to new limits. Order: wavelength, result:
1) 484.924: 9.717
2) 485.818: 9.771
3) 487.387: 9.209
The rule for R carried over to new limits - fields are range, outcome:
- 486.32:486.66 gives 9.591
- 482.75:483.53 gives 9.118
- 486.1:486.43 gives 9.699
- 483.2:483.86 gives 9.167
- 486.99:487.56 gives 9.209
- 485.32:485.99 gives 9.771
